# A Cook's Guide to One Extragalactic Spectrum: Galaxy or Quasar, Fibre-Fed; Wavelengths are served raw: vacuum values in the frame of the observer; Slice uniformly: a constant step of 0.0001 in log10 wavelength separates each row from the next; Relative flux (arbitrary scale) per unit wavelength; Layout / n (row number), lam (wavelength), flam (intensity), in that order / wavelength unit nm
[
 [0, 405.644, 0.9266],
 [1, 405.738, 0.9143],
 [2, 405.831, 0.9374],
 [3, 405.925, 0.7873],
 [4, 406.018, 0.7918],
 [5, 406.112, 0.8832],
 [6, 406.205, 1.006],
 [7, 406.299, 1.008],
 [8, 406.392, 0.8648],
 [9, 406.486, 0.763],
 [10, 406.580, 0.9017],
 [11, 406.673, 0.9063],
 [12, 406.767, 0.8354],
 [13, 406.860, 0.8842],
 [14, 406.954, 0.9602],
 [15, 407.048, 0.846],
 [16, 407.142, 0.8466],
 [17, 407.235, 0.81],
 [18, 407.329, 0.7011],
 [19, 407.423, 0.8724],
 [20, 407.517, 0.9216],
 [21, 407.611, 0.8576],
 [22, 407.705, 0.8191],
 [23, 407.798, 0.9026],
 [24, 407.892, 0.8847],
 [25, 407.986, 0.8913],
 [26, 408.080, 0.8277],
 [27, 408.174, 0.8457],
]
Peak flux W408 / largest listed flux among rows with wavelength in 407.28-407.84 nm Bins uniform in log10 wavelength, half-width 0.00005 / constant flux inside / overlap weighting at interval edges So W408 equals 0.9216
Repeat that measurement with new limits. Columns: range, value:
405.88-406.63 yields 1.008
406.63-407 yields 0.9602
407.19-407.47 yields 0.8724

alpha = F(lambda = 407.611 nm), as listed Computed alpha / 0.8576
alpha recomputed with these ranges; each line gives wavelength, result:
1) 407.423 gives 0.8724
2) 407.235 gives 0.81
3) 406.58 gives 0.9017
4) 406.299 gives 1.008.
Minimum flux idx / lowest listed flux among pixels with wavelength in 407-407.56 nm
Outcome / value 0.7011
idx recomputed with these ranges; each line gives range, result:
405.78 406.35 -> 0.7873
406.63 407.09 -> 0.8354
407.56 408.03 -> 0.8191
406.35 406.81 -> 0.763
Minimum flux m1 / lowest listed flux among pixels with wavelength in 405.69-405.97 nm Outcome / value 0.7873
